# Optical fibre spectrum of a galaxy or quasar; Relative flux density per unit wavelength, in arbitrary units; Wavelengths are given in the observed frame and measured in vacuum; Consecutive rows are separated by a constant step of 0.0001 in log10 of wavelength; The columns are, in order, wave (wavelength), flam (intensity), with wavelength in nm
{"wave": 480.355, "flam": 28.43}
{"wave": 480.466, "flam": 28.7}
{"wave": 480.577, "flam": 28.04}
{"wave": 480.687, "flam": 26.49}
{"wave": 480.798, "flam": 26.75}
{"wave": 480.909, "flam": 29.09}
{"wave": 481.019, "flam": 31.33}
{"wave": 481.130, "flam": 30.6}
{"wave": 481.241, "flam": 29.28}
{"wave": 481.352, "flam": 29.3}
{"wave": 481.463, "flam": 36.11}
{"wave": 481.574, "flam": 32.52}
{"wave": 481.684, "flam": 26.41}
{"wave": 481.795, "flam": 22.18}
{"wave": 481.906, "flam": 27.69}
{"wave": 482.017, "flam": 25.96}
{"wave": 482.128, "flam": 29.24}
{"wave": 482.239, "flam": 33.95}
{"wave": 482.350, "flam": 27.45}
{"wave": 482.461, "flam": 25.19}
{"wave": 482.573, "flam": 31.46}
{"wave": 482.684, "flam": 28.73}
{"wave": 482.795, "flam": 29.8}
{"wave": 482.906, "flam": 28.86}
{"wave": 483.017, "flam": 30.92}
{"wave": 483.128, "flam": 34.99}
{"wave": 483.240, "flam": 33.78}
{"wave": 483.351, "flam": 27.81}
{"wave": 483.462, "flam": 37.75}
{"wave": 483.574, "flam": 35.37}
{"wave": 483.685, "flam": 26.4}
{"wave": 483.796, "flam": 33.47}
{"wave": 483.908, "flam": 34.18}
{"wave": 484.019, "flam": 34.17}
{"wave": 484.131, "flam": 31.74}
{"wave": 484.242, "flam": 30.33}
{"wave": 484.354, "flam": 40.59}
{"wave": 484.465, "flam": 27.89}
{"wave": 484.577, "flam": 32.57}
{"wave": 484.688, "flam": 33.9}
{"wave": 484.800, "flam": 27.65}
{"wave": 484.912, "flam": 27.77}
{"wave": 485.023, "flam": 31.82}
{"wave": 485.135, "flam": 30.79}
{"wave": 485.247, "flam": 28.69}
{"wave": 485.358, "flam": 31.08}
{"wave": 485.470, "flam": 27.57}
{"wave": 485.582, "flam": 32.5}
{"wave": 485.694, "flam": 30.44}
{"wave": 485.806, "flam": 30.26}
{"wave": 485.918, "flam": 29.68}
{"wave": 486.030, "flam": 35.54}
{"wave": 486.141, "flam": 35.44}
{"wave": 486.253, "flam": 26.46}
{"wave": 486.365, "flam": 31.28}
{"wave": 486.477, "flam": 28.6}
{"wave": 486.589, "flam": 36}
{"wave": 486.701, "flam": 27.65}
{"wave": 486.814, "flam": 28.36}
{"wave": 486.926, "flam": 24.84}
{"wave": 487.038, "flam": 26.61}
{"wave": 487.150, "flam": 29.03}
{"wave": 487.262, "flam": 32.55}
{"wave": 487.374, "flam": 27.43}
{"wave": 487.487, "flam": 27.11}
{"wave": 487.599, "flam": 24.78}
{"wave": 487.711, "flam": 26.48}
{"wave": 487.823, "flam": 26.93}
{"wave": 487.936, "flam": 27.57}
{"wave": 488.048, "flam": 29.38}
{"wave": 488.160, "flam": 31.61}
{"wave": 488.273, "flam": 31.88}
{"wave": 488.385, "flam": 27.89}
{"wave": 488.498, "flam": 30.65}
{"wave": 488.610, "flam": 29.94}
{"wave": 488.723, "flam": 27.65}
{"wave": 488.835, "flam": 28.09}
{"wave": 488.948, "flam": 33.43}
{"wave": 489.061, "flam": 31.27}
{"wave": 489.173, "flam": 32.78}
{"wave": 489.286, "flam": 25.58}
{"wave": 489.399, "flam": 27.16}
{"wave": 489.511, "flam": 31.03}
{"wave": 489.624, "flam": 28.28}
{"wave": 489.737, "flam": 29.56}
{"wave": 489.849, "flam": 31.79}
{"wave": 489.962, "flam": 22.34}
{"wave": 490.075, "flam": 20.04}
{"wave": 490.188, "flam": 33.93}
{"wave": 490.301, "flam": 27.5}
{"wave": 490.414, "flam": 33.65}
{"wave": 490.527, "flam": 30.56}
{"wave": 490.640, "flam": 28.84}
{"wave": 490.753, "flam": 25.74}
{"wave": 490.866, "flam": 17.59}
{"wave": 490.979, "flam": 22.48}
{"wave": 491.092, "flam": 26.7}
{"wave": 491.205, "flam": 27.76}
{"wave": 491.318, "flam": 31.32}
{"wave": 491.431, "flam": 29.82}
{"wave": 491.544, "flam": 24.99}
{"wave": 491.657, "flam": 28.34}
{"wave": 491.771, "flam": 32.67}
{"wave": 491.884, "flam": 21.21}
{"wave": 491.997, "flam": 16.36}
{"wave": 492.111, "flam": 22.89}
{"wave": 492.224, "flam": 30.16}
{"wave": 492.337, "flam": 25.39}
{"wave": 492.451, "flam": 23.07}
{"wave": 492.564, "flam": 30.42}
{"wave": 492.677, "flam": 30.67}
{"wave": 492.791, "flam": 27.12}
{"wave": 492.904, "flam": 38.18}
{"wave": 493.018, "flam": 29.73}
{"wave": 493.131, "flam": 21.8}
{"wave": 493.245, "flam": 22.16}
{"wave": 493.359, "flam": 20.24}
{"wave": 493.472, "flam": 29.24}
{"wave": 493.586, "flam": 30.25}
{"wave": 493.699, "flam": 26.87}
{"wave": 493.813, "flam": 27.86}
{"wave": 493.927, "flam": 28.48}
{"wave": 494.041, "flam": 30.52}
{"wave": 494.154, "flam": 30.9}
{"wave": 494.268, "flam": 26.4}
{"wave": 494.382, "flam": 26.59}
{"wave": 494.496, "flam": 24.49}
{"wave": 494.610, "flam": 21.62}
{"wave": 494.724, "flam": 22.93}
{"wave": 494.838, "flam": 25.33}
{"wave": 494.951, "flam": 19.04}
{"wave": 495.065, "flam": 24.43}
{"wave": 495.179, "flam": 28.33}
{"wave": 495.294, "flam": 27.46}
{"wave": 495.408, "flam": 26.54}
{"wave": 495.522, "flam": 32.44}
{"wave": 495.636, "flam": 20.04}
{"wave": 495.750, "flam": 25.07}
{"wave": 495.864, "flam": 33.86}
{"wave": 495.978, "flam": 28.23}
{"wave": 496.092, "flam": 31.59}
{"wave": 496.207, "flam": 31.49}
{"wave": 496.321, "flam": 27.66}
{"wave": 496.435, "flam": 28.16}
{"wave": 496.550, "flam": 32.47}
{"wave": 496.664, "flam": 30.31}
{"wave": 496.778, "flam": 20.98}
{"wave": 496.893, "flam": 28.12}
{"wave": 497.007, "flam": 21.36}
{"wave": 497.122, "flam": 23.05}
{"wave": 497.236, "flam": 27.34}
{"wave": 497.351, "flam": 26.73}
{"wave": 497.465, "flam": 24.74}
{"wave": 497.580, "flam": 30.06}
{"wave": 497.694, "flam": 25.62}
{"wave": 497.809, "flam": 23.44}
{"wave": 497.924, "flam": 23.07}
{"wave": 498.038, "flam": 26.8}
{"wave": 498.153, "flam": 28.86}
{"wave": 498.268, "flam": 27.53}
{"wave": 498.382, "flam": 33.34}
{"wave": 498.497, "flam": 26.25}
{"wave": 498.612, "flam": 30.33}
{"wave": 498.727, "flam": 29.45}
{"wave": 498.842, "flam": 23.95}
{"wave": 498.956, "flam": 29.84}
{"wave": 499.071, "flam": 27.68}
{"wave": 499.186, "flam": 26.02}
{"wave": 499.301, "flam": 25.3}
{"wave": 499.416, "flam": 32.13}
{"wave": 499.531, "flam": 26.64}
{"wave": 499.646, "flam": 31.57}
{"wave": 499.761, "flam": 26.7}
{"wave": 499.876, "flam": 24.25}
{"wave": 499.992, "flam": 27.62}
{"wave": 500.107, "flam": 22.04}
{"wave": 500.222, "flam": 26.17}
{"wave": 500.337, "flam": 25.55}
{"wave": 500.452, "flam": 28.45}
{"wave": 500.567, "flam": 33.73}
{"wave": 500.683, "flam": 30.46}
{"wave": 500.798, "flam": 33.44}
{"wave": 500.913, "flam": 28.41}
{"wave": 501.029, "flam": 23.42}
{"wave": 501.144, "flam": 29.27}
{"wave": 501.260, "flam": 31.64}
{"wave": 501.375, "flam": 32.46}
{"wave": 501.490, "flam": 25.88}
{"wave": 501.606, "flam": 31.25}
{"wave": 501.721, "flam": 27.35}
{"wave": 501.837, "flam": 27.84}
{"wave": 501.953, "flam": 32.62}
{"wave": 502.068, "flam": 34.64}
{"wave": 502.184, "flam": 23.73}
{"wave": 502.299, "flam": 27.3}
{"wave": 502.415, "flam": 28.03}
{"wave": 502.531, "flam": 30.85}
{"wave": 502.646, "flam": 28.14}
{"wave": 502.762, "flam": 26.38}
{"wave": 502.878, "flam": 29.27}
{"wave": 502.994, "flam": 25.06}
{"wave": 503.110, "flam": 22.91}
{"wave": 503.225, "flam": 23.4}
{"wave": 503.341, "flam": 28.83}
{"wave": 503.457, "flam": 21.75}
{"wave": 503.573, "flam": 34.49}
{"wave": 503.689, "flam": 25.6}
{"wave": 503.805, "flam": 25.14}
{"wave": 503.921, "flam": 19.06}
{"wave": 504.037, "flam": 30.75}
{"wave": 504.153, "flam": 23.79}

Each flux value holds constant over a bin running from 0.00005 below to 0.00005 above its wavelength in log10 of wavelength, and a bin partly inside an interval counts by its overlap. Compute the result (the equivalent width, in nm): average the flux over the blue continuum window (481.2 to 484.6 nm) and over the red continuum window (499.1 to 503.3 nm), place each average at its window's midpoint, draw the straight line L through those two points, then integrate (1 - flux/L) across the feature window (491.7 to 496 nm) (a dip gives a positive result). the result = 0.39 nm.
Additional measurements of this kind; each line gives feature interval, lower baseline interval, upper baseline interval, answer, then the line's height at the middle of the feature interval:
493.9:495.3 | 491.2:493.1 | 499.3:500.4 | 0.08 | 27.4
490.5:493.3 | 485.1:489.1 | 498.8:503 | 0.24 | 29.1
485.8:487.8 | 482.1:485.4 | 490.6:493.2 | 0.02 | 29.6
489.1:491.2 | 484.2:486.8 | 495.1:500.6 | 0.15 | 29.7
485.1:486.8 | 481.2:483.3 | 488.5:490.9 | -0.09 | 29.1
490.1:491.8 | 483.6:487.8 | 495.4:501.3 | 0.08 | 29.2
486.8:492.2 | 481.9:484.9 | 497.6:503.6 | 0.40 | 30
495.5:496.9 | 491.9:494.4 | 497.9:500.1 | -0.05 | 27.4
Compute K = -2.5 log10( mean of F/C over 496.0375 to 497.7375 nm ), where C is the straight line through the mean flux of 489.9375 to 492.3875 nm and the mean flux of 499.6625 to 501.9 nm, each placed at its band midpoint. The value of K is 0.008 mag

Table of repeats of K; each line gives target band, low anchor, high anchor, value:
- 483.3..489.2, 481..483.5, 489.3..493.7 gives -0.060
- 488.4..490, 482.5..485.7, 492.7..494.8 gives -0.007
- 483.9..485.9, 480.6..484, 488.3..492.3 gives -0.067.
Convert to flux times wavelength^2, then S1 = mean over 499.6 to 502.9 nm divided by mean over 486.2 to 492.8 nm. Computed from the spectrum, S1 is 1.07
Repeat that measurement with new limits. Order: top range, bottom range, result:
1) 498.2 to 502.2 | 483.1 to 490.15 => 1.00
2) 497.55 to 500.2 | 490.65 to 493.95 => 1.06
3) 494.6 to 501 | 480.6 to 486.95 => 0.95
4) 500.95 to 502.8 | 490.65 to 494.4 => 1.12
